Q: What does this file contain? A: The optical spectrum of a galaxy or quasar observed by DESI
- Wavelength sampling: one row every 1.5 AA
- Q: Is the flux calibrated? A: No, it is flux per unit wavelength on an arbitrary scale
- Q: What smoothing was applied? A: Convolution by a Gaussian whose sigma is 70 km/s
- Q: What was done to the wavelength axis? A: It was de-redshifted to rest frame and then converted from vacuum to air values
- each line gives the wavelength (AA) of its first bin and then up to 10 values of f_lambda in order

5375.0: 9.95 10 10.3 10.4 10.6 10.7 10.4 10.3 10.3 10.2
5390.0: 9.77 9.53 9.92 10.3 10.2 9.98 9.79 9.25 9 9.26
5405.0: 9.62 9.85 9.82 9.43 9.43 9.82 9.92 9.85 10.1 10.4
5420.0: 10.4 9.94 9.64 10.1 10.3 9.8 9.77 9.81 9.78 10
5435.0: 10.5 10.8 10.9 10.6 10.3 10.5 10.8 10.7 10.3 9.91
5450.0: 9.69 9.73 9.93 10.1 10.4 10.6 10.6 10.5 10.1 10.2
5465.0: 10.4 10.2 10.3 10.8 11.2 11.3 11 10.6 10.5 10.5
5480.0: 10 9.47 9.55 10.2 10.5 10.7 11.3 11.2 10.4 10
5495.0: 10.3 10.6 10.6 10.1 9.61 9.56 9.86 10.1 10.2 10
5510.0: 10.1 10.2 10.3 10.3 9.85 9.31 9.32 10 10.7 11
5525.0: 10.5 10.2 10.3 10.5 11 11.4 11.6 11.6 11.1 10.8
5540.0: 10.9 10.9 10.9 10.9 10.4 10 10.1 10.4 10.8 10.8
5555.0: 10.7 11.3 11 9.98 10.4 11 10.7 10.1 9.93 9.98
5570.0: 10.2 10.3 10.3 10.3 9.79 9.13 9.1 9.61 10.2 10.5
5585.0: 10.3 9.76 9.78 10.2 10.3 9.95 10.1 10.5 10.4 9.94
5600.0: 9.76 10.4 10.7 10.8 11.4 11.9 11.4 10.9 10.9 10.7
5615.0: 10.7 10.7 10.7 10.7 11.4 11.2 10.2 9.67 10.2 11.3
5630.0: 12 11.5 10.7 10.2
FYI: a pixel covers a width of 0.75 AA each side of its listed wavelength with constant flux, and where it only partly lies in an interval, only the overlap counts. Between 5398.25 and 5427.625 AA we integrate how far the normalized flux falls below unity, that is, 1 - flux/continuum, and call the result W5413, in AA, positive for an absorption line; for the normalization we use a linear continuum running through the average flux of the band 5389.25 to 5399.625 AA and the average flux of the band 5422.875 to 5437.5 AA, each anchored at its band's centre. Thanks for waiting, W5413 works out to 0.7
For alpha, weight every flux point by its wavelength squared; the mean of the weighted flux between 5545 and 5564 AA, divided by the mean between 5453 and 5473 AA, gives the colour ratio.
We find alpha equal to 1.04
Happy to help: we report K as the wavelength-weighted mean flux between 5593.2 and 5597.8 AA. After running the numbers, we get 10.3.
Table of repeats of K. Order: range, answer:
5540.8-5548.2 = 10.6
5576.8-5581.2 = 9.28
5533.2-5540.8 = 11.2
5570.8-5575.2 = 10.3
